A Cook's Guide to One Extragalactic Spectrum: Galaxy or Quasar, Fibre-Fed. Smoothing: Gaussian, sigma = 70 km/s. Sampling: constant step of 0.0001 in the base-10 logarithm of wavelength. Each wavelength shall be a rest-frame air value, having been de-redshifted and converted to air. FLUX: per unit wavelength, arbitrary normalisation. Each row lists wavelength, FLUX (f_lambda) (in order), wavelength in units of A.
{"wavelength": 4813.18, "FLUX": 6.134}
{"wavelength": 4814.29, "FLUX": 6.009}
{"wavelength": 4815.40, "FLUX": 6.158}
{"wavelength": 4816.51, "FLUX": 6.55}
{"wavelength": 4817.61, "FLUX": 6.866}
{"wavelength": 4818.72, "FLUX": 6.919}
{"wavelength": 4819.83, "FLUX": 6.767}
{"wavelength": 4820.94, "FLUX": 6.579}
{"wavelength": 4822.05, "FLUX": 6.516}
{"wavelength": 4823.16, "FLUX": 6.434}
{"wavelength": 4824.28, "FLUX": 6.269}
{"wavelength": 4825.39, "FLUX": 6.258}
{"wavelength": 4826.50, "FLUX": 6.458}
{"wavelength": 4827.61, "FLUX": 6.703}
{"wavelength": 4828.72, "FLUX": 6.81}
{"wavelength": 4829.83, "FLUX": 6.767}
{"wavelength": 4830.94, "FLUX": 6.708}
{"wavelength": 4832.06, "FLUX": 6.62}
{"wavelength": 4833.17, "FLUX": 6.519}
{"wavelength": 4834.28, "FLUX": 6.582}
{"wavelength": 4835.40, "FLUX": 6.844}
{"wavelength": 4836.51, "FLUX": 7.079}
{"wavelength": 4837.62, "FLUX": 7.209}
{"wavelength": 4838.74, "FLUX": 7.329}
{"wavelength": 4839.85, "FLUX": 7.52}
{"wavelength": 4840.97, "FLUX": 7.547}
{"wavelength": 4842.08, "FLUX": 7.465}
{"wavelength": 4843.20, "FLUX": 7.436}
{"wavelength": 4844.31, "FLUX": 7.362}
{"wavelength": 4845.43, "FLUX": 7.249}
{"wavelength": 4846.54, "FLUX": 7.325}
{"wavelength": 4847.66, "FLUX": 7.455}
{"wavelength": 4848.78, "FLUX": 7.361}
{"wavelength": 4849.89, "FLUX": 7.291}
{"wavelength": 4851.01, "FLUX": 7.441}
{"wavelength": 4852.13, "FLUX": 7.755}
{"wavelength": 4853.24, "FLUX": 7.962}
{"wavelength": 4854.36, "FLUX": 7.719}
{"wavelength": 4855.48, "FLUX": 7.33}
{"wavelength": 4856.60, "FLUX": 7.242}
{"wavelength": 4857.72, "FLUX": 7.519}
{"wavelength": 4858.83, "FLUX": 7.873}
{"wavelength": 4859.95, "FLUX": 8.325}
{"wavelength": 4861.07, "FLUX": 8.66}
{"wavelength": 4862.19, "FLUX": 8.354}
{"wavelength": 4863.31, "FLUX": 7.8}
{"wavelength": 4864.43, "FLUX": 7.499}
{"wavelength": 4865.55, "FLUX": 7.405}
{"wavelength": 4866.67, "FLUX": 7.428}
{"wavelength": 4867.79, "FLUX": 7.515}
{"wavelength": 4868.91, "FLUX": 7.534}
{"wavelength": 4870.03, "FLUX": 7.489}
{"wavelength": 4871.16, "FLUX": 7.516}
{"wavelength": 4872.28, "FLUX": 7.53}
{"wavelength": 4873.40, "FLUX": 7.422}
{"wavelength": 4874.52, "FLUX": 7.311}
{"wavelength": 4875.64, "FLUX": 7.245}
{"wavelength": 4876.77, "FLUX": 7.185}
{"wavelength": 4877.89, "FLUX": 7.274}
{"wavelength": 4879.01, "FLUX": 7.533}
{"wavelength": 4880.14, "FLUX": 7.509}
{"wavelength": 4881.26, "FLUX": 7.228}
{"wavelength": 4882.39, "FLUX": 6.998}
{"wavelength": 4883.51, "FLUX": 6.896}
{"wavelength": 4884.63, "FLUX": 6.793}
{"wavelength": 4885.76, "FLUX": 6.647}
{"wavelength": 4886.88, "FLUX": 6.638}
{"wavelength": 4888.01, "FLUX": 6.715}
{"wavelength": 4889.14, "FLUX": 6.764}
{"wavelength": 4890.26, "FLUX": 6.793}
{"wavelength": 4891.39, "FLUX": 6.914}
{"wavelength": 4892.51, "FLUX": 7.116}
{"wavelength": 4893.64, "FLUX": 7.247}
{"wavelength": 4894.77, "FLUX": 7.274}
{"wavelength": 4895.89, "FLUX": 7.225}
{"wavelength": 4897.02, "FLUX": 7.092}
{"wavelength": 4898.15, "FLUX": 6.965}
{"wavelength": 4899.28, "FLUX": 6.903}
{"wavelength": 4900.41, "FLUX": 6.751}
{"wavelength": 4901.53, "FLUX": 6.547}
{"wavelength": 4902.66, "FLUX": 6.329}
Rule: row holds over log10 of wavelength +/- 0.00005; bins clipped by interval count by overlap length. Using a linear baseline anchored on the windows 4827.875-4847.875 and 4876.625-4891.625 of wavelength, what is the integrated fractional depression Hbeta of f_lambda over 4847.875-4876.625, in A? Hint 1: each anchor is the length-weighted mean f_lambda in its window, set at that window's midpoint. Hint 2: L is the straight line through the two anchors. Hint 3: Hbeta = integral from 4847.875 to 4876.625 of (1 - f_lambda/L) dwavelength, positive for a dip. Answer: -2.4 A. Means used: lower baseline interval 7.09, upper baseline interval 6.99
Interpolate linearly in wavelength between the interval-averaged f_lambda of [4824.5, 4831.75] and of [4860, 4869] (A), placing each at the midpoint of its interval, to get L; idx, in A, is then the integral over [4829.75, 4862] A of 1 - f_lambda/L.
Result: -0.8 A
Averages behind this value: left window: 6.6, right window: 7.82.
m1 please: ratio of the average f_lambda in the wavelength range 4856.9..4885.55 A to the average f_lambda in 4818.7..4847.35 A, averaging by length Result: 1.09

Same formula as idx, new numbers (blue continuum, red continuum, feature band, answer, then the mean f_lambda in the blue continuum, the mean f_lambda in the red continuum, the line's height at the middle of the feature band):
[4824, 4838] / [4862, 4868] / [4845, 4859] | -0.4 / 6.68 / 7.63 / 7.27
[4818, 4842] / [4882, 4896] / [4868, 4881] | -1.0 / 6.8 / 6.92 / 6.89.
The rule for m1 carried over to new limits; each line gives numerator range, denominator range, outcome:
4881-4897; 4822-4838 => 1.04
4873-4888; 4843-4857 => 0.95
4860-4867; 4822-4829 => 1.22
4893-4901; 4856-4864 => 0.89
